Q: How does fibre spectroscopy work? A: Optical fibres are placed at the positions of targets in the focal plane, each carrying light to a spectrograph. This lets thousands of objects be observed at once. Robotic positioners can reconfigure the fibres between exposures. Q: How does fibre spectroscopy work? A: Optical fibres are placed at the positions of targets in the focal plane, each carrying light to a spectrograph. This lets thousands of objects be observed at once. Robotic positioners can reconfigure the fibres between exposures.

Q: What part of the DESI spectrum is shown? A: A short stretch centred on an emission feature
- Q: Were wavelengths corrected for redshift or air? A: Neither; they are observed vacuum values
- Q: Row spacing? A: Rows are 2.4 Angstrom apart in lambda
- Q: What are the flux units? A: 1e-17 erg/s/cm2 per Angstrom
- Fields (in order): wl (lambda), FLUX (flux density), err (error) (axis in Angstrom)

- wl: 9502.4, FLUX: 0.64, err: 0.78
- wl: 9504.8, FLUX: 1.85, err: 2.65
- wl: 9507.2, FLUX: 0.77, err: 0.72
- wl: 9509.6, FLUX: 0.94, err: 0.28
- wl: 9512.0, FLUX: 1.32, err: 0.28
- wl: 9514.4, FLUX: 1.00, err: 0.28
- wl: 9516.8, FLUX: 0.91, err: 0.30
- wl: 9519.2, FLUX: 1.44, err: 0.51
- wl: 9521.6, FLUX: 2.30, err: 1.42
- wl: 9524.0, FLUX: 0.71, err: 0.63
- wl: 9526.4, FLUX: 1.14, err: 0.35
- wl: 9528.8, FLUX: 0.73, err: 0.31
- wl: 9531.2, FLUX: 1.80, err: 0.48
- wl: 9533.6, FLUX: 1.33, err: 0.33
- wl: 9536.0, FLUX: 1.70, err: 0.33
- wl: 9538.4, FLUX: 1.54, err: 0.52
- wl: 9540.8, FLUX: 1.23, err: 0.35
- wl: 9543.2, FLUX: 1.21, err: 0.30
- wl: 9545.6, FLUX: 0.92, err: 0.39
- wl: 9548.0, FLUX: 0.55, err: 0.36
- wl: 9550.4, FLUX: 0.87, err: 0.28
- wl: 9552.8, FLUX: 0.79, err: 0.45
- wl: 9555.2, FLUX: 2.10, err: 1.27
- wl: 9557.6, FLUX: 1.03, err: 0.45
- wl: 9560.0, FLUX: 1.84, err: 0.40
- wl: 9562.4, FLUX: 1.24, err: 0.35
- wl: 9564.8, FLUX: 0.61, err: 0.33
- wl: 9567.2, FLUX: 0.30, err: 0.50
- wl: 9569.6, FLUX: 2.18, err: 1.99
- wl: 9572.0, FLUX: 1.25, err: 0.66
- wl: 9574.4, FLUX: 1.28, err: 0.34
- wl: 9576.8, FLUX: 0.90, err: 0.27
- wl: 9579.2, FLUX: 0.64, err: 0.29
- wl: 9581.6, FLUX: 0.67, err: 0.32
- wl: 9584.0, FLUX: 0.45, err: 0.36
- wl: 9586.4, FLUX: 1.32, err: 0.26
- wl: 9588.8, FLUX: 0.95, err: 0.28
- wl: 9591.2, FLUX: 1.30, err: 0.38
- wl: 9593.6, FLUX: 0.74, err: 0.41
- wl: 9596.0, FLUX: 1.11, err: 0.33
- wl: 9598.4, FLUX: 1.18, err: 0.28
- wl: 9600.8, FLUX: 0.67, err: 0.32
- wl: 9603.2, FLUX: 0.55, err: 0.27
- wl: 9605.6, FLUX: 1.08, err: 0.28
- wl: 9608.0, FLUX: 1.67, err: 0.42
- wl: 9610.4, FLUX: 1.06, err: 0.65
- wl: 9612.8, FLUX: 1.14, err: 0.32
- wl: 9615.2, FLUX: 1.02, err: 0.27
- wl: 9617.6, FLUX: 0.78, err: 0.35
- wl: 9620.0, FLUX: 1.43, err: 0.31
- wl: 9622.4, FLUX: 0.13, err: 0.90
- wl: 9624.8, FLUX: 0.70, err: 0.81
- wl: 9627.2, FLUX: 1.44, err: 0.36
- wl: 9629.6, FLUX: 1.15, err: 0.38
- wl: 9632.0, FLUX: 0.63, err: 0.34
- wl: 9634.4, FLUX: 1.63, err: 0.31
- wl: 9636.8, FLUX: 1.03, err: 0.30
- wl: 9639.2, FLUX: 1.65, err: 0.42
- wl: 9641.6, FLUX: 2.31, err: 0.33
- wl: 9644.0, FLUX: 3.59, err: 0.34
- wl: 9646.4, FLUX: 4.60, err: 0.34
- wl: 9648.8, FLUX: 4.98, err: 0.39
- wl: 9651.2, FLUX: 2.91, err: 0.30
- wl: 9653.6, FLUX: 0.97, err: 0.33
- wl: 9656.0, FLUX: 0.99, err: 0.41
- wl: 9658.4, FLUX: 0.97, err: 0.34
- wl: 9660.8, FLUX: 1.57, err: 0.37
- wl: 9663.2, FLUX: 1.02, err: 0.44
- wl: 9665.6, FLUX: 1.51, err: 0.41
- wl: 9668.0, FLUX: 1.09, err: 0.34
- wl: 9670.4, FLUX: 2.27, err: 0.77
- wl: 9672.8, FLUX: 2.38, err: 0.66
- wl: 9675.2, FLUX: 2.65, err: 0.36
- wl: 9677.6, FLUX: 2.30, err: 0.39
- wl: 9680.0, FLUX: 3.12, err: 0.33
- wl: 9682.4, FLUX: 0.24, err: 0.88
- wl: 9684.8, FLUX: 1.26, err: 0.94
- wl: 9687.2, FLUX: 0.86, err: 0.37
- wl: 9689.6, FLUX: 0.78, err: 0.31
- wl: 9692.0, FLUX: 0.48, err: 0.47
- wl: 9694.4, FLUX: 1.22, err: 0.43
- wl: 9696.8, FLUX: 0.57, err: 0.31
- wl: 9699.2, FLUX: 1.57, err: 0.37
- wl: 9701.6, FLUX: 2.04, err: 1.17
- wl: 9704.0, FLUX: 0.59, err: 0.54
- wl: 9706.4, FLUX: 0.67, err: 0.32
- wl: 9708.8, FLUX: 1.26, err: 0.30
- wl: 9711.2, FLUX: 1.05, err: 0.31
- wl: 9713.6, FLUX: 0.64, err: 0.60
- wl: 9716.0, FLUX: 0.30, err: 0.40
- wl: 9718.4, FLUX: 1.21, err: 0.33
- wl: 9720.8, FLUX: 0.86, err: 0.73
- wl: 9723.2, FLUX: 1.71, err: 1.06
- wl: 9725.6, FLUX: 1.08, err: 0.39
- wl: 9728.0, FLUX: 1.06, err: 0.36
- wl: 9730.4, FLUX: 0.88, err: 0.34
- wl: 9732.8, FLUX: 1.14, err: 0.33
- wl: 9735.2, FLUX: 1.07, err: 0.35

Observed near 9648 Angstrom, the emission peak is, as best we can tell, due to Halpha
